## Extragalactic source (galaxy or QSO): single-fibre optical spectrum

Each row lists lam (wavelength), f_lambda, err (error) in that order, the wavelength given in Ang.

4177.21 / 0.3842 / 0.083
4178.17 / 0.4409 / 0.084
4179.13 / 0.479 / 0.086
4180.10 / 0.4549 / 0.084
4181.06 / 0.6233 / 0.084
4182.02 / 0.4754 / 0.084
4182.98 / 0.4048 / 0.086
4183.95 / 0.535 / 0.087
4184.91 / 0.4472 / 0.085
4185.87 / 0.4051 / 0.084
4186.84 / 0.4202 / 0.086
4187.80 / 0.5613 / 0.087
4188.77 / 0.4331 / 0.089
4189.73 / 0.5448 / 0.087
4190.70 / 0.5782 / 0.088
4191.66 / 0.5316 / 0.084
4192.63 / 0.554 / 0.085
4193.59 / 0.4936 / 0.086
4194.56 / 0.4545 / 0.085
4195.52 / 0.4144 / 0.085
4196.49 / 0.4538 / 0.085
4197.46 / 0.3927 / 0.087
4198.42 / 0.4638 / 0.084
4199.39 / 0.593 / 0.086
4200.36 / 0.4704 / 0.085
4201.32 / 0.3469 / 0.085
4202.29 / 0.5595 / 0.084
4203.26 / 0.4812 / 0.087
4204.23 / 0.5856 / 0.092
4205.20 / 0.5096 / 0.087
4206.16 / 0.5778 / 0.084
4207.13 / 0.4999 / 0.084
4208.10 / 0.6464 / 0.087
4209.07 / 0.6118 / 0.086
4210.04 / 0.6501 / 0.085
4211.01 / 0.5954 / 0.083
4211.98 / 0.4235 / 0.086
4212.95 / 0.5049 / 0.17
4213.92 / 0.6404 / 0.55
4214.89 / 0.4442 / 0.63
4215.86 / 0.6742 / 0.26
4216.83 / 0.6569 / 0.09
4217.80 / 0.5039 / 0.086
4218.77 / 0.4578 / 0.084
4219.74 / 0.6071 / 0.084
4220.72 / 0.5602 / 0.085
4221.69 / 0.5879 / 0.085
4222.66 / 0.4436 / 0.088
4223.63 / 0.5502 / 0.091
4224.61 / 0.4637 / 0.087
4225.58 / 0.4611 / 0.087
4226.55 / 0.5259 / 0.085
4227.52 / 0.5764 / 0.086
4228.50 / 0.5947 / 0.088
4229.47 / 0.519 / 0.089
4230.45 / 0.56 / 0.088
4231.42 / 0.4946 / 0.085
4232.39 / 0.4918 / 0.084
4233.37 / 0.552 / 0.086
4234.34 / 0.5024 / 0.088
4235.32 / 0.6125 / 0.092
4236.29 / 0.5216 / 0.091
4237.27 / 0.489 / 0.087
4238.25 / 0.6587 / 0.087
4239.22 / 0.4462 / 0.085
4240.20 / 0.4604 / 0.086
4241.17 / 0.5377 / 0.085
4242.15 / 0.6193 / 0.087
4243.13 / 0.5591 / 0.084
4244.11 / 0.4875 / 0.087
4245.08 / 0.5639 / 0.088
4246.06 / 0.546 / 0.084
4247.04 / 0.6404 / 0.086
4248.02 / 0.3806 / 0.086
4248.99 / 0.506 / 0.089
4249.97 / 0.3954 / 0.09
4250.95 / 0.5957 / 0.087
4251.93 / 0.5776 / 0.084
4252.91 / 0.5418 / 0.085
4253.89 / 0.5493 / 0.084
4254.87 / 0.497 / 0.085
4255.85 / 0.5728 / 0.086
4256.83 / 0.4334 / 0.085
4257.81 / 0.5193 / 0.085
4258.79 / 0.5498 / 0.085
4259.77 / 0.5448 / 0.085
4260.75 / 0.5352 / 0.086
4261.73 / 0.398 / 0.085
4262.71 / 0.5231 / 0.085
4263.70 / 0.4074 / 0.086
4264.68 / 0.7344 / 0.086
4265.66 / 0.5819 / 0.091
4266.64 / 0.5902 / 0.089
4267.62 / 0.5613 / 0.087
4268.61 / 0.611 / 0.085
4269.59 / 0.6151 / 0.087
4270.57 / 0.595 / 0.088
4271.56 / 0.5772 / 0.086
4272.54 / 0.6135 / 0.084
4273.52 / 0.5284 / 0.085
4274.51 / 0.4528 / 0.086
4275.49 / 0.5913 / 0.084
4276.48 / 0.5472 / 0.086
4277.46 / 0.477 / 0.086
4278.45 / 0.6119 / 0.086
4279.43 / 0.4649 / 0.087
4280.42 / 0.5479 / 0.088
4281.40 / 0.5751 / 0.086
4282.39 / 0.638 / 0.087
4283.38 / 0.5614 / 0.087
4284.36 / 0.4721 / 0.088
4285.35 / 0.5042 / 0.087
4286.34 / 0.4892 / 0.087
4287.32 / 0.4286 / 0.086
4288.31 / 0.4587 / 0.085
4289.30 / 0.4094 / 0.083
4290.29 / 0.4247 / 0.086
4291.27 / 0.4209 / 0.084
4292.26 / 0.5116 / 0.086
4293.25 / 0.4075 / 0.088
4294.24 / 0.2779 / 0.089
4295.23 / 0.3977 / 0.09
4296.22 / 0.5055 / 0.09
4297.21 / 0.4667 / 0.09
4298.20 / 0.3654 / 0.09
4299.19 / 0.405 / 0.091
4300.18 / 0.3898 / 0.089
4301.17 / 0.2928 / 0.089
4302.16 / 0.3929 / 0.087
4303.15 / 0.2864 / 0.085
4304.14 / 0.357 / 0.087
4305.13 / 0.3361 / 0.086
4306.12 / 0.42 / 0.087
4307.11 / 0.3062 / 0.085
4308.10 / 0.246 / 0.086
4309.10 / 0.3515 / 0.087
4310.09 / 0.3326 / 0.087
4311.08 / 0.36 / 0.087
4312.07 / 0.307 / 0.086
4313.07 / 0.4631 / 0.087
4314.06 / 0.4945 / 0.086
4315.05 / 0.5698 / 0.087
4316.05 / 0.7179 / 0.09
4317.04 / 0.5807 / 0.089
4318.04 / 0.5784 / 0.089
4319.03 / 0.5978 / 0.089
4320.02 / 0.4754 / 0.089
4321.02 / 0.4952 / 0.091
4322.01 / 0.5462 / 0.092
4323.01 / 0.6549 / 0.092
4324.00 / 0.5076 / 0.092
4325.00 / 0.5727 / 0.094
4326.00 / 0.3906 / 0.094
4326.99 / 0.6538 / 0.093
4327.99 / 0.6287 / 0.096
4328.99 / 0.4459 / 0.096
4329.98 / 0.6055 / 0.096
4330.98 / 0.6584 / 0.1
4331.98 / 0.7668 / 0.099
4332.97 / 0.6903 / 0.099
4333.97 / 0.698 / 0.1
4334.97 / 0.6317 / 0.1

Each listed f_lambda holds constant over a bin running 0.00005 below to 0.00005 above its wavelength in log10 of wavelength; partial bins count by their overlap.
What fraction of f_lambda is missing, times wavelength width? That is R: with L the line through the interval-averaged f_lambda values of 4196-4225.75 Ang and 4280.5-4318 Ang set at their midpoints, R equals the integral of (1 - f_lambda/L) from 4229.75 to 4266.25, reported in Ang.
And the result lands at -3.0 Ang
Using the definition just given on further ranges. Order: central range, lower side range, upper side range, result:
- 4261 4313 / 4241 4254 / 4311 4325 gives 6.7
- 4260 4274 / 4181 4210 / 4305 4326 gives -2.2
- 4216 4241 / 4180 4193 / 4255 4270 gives -0.5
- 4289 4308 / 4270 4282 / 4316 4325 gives 5.9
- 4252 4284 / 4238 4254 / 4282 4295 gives -3.6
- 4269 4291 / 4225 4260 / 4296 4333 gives -1.0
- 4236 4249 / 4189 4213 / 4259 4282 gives 0.2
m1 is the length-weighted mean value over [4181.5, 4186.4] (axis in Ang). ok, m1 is 0.455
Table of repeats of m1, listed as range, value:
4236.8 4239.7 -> 0.532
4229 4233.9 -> 0.524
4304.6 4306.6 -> 0.378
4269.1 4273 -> 0.6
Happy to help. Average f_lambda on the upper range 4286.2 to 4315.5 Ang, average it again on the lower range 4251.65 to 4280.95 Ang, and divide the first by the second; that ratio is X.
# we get 0.7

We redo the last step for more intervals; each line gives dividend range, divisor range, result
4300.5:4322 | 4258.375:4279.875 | 0.78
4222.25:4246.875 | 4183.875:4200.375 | 1.09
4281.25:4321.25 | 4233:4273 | 0.81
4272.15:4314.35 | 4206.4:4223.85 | 0.78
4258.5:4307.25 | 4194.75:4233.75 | 0.92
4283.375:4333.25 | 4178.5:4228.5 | 0.91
